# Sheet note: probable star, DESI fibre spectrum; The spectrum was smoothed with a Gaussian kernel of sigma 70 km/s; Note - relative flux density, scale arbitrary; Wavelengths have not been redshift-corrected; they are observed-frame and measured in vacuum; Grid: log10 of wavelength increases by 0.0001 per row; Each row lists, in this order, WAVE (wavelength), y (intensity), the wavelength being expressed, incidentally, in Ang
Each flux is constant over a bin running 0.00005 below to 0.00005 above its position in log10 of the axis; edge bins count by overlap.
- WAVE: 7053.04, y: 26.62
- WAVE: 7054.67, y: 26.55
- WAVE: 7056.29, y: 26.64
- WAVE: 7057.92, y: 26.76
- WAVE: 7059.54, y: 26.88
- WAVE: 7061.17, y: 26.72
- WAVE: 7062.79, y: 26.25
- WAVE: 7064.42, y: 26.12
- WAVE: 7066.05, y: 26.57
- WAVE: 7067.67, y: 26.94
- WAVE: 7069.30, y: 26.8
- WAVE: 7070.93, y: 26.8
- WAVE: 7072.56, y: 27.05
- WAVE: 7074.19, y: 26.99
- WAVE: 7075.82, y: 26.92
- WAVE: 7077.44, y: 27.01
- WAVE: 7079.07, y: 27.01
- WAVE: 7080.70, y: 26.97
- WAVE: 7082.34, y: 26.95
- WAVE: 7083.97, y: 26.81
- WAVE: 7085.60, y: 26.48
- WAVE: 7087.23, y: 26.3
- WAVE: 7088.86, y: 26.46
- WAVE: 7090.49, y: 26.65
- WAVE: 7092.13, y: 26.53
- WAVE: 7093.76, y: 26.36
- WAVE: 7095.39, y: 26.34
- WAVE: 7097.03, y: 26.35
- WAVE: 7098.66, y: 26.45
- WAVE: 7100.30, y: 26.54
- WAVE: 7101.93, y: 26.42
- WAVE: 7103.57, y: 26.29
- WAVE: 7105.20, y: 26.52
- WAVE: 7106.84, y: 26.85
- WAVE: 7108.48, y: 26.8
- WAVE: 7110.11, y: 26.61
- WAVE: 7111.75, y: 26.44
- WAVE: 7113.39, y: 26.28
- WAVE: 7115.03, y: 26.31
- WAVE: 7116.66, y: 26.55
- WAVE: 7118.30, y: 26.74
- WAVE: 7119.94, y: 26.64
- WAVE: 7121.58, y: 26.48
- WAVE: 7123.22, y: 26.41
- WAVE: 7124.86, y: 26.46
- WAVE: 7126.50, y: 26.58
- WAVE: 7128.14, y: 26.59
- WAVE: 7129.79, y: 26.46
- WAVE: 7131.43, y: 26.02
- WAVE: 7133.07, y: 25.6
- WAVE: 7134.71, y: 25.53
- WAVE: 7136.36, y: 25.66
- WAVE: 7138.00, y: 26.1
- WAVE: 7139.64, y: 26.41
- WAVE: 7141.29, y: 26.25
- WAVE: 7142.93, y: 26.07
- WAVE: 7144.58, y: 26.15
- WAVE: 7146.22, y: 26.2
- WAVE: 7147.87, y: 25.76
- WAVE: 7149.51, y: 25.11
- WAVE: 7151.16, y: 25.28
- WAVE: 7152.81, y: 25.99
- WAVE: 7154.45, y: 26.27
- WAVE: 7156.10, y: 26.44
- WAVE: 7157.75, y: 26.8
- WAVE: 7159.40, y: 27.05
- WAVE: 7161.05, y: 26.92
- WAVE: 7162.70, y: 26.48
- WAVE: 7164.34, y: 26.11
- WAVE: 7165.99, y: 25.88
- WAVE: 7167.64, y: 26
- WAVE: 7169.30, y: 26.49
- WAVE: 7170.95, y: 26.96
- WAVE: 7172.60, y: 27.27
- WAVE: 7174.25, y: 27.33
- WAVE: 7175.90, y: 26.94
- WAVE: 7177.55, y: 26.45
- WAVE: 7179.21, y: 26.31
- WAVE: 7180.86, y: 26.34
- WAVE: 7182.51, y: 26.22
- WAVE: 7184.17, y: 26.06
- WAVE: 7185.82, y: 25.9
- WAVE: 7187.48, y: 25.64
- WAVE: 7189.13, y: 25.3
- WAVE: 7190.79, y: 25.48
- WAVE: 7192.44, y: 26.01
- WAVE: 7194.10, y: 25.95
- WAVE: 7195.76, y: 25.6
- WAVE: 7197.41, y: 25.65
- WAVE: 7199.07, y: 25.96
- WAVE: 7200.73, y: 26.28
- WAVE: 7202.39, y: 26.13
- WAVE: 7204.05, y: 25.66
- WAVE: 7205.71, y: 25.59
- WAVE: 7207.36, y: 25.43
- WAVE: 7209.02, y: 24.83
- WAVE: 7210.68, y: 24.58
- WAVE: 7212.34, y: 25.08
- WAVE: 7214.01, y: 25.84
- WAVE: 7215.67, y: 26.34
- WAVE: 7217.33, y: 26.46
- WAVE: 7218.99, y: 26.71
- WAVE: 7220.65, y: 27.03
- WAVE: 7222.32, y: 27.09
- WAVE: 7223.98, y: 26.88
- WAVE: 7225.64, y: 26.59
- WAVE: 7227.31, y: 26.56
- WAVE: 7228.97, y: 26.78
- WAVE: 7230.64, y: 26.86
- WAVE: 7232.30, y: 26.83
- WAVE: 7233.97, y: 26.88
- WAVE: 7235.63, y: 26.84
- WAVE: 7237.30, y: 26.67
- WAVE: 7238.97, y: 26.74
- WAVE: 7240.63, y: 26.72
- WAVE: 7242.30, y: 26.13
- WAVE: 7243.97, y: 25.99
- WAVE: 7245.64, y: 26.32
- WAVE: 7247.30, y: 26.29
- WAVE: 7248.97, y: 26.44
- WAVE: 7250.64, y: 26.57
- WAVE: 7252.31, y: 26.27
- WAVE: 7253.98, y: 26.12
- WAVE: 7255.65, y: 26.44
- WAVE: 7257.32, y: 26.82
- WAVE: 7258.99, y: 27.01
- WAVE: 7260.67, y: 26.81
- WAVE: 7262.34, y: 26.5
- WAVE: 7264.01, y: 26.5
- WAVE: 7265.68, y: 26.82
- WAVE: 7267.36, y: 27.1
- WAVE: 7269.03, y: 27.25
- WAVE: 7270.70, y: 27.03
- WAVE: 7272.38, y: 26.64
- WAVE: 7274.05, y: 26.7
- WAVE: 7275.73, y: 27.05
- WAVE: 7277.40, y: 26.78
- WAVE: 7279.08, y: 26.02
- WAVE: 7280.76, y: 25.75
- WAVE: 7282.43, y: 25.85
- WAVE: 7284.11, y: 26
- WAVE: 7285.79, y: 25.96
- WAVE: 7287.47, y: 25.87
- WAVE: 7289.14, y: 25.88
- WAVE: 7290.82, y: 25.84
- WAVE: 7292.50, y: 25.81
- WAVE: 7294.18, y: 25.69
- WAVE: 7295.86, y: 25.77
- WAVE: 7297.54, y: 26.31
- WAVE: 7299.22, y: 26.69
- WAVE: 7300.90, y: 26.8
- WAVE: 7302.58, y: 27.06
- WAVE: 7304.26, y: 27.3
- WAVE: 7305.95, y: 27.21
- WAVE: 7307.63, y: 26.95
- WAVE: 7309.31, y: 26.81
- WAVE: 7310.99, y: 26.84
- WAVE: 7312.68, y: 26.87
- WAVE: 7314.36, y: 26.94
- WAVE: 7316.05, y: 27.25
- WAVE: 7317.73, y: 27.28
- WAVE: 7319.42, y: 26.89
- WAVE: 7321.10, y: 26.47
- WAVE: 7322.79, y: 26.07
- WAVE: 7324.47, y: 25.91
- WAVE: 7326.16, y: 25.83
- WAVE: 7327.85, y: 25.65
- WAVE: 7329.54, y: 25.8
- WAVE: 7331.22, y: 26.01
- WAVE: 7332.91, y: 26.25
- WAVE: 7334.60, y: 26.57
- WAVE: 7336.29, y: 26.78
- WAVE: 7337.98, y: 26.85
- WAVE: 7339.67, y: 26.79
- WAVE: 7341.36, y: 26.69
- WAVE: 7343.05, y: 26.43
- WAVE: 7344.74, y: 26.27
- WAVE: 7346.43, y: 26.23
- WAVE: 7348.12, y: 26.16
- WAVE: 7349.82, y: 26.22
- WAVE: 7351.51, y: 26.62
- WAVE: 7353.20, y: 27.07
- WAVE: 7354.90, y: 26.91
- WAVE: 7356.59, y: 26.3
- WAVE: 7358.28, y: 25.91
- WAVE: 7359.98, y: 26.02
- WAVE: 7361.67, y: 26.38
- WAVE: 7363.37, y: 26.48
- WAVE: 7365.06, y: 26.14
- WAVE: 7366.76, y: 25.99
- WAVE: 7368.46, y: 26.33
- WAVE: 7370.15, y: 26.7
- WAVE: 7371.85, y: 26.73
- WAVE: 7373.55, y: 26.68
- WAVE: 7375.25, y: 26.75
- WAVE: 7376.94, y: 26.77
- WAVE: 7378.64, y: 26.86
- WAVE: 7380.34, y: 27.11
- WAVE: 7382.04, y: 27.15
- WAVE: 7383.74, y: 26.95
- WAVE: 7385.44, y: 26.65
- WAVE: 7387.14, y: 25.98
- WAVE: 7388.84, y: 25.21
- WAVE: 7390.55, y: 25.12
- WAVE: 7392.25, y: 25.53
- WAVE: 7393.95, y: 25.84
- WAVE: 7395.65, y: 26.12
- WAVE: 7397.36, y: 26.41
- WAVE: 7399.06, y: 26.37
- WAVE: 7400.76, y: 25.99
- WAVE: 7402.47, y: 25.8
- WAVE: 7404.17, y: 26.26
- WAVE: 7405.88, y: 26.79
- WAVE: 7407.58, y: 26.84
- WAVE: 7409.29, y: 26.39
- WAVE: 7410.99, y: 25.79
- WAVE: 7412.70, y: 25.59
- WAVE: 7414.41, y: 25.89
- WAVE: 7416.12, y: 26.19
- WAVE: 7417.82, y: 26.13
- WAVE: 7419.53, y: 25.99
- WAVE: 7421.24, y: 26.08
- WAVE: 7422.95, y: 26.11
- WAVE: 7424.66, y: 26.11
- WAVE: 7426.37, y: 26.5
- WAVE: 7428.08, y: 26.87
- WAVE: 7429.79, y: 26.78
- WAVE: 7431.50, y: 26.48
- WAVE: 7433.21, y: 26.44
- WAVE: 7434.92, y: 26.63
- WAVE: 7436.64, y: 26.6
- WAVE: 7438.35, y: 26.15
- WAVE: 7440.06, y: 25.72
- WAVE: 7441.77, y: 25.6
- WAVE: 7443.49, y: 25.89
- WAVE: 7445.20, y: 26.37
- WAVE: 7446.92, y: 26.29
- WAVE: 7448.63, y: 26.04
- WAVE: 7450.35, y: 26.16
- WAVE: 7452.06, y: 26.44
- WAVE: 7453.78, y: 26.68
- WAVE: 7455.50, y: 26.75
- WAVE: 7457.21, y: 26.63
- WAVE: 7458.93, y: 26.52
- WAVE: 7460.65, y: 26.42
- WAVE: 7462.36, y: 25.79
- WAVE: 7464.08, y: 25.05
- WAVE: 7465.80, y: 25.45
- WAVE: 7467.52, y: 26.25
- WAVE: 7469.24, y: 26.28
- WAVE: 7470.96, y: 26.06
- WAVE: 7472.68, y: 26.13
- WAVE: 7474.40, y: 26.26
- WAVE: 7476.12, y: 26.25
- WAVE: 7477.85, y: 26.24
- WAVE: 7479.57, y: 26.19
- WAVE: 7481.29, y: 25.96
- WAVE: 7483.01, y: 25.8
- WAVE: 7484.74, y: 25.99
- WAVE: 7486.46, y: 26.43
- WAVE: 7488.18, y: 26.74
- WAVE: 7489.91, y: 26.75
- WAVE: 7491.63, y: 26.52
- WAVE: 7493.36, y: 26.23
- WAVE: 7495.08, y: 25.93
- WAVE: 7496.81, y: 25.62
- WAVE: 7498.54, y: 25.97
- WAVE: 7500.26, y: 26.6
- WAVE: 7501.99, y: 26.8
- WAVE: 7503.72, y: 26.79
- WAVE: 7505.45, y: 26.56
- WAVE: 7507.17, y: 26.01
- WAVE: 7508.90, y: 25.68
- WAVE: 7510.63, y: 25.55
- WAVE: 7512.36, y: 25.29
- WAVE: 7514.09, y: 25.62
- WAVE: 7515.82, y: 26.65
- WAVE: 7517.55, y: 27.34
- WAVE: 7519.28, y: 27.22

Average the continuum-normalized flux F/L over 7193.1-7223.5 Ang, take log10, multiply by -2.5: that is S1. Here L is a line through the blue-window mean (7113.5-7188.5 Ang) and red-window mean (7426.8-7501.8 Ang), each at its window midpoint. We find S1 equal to 0.016 mag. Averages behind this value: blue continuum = 26.3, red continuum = 26.2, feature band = 25.9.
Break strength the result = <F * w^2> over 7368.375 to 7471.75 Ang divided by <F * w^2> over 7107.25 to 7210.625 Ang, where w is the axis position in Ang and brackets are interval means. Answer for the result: 1.1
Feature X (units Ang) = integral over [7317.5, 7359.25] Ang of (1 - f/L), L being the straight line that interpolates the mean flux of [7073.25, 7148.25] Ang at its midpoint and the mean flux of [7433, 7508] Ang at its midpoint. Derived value -0.1 Ang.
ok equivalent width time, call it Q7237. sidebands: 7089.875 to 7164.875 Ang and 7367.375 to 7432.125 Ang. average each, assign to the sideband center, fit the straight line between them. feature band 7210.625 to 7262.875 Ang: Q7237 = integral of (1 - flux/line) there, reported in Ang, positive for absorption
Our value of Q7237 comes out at -0.37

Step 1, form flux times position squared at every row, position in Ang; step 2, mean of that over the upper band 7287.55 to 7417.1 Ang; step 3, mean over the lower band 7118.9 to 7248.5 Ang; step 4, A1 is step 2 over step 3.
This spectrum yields 1.05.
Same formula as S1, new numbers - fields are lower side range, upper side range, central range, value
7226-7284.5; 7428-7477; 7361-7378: -0.01 mag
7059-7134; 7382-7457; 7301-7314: -0.03 mag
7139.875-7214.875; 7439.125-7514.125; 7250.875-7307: -0.02 mag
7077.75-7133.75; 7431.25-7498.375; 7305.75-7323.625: -0.02 mag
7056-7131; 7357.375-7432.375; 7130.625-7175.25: 0.01 mag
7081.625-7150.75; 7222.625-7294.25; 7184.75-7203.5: 0.03 mag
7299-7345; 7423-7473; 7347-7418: 0.01 mag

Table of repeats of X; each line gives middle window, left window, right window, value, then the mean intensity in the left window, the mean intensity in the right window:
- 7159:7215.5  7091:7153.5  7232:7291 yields 0.7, 26.3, 26.5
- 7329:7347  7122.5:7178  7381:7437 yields -0.1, 26.3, 26.2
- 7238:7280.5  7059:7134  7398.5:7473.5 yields -0.3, 26.6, 26.2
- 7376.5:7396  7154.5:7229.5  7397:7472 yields 0.0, 26.2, 26.2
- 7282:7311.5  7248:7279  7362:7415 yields 0.2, 26.7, 26.3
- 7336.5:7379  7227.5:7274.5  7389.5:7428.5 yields -0.3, 26.6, 26.1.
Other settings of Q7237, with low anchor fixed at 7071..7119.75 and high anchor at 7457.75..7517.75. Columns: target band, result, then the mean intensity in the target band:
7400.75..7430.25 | 0.01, 26.2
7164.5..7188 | 0.10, 26.4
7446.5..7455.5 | -0.06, 26.4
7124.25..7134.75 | 0.14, 26.2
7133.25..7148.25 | 0.32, 26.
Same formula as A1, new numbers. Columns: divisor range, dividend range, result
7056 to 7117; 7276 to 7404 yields 1.06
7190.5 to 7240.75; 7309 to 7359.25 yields 1.04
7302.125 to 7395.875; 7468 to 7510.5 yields 1.03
